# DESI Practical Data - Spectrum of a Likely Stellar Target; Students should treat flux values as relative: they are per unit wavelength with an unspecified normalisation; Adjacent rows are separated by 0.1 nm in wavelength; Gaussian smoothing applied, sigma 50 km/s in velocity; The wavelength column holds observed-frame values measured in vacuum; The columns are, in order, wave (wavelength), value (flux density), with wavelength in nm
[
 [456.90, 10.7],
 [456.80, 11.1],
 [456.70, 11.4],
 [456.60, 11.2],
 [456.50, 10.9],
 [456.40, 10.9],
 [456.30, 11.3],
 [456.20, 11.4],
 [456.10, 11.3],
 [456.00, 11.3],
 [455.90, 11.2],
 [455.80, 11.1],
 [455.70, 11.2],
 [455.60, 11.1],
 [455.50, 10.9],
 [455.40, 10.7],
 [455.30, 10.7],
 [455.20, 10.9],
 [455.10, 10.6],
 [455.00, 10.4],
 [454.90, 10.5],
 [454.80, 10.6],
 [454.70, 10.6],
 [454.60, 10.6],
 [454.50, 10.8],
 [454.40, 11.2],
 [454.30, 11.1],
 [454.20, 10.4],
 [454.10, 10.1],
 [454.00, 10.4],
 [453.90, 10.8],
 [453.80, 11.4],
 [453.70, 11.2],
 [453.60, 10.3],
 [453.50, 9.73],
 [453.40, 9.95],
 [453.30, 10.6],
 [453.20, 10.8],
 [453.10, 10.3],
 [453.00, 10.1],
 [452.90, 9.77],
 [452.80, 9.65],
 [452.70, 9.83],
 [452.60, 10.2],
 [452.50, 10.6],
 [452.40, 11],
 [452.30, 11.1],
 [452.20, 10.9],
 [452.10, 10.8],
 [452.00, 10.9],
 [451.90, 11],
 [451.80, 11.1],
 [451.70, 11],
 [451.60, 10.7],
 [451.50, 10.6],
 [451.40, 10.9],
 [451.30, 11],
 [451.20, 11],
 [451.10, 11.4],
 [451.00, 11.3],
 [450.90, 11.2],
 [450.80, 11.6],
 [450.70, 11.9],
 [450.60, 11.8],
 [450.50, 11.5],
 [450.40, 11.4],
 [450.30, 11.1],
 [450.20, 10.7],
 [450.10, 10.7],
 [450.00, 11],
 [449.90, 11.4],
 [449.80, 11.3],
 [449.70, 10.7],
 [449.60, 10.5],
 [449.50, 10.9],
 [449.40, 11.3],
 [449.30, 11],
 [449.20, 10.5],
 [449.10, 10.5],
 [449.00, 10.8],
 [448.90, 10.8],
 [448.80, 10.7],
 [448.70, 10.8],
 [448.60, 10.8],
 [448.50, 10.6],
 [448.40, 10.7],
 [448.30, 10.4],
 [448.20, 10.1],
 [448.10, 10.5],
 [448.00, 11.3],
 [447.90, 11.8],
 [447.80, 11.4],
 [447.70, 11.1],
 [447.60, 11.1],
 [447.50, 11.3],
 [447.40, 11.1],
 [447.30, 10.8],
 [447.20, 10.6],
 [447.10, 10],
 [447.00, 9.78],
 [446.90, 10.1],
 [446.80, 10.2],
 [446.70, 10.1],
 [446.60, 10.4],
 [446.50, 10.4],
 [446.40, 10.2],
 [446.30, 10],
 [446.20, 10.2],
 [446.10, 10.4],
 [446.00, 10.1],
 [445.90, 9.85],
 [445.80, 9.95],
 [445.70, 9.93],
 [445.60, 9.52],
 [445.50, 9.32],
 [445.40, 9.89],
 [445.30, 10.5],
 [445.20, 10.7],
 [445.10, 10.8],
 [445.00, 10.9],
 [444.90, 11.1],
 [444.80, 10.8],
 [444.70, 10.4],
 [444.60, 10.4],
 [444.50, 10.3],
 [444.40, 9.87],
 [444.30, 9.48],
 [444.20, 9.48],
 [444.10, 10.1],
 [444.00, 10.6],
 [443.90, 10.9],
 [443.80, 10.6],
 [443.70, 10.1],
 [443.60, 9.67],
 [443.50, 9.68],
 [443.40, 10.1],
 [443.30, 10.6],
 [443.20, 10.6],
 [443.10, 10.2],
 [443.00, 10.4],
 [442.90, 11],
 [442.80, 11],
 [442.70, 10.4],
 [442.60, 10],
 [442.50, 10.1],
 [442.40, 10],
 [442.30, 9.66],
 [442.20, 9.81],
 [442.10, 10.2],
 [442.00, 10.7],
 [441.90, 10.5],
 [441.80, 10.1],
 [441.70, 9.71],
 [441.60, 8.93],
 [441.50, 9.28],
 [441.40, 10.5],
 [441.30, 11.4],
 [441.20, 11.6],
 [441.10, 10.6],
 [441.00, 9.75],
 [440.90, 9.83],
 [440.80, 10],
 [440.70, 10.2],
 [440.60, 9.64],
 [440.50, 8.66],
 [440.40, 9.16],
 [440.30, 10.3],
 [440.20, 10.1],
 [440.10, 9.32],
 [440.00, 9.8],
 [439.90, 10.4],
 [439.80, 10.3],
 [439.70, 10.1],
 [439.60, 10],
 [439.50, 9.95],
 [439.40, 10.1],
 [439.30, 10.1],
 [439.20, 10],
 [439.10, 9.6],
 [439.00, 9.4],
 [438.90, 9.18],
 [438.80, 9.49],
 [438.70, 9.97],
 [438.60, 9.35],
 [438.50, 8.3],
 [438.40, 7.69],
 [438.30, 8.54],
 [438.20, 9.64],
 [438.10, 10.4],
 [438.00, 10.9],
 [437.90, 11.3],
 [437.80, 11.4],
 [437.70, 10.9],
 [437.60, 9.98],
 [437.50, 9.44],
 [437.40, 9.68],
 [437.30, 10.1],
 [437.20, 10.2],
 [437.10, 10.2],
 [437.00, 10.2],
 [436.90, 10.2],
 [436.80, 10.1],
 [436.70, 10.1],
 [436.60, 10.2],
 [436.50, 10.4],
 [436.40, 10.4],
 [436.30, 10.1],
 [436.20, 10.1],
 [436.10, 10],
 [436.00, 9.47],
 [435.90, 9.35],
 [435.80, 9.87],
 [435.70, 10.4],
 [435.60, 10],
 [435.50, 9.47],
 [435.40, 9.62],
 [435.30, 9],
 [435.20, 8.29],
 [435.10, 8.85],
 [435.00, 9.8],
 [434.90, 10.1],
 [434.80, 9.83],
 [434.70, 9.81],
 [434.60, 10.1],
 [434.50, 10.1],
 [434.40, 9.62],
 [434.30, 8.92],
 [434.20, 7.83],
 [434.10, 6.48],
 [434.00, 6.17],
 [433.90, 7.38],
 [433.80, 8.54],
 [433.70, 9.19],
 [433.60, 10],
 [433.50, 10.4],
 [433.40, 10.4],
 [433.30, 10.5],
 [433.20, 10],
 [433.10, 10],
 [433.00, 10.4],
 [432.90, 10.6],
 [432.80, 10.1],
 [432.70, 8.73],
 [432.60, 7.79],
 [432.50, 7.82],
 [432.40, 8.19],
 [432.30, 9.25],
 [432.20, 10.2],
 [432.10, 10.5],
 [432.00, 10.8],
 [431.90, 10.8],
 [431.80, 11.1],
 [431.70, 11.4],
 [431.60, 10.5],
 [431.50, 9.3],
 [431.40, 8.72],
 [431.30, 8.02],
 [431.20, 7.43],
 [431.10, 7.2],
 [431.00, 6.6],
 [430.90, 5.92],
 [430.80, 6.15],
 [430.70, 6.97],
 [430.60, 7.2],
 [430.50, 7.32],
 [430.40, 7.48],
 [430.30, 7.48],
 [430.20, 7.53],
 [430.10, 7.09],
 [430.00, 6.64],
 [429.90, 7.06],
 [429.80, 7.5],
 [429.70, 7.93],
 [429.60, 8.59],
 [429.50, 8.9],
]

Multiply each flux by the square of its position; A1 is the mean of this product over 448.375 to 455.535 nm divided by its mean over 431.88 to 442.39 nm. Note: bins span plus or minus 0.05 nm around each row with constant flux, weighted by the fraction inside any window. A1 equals 1.18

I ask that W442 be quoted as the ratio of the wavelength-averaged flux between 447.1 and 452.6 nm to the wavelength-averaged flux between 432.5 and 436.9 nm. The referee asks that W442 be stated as 1.2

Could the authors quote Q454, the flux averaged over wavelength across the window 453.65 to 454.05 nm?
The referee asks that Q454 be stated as 11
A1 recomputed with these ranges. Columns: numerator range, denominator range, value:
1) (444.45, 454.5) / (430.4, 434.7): 1.29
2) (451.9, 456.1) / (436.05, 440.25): 1.15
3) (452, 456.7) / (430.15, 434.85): 1.33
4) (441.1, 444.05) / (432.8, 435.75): 1.14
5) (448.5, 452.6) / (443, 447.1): 1.10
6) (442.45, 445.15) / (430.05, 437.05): 1.19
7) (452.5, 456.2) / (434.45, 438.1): 1.15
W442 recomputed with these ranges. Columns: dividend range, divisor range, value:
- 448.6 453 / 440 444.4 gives 1.08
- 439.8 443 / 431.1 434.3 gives 1.09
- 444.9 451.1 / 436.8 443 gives 1.07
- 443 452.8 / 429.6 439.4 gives 1.15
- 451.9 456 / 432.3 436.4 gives 1.14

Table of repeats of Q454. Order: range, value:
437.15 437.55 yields 9.86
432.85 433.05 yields 10.5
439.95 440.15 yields 9.56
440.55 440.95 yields 9.92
